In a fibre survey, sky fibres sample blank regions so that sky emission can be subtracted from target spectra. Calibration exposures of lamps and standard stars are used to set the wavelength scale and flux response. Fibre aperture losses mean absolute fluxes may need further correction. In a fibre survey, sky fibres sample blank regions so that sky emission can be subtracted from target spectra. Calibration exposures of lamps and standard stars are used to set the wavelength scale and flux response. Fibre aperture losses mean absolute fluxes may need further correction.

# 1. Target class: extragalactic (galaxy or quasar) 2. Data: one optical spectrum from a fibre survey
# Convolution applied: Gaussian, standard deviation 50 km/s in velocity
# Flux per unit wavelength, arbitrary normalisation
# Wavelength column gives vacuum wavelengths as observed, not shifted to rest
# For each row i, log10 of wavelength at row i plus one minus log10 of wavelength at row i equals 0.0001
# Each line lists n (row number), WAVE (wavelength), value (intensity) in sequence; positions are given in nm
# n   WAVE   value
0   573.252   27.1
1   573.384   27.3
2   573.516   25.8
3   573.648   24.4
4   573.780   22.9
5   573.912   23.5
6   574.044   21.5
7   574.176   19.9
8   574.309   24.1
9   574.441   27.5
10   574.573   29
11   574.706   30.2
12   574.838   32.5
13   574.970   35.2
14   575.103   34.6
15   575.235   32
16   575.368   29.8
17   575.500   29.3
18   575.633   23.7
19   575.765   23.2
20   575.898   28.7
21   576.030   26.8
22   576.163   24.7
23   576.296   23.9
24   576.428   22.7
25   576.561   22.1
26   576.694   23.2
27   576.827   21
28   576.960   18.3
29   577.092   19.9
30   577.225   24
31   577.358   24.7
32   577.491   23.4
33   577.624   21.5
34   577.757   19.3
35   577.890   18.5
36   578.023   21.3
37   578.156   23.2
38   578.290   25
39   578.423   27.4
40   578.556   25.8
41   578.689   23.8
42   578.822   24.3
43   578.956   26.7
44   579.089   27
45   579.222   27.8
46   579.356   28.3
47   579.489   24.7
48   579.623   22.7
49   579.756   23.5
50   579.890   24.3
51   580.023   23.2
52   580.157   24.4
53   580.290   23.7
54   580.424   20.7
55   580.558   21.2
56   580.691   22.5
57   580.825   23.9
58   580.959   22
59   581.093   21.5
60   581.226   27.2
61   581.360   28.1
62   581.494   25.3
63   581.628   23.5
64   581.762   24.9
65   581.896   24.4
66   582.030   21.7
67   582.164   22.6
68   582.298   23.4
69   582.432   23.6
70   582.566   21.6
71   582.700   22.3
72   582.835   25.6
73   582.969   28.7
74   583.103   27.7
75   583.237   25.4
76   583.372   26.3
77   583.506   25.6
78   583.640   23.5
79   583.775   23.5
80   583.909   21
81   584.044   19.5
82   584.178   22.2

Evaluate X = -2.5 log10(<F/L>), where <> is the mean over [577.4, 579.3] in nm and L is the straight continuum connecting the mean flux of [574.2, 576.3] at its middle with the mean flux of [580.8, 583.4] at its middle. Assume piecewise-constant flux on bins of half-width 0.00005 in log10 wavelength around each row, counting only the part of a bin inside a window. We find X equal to 0.11 mag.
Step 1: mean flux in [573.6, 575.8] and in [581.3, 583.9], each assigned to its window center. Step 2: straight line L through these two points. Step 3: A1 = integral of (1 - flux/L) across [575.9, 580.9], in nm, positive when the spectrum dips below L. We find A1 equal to 0.47 nm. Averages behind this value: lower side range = 27.3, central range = 23.6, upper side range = 24.5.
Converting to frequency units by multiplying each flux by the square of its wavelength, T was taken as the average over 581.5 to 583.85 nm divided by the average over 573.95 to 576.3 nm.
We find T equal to 0.91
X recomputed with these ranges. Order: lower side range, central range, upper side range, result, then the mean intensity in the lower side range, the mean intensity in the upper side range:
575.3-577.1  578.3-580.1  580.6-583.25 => -0.048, 24.2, 24.3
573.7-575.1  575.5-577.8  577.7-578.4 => 0.028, 27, 21.8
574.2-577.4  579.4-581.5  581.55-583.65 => 0.059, 26.2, 24.5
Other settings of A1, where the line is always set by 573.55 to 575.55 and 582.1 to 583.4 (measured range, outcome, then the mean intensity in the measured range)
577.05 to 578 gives 0.18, 21.6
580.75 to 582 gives 0.04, 24.4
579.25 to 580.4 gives 0.06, 24.3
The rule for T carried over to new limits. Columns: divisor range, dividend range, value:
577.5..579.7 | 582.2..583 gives 1.00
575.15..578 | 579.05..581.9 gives 1.03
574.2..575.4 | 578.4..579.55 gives 0.88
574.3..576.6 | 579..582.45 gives 0.88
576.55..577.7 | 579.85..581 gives 1.05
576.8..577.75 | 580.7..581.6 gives 1.14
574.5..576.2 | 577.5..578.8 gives 0.79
